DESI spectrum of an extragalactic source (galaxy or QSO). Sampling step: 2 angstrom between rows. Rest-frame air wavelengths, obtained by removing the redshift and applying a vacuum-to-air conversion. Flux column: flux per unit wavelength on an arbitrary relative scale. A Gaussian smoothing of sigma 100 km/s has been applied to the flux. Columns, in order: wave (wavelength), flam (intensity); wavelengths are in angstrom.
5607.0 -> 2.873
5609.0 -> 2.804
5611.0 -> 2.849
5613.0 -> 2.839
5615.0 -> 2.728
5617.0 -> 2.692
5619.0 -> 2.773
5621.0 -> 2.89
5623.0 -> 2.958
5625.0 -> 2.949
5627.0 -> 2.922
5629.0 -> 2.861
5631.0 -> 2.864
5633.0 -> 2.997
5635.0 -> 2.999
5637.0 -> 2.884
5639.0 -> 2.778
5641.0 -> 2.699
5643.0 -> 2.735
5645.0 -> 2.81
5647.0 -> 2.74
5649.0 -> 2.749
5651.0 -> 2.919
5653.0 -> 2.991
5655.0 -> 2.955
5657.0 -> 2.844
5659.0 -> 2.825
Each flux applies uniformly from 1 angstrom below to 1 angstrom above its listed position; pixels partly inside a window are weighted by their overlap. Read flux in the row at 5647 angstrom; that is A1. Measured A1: 2.74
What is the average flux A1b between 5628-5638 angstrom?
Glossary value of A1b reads 2.92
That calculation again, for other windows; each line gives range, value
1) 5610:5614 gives 2.84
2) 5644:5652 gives 2.8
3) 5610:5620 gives 2.78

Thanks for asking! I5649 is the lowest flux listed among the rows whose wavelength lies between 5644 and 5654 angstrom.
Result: 2.74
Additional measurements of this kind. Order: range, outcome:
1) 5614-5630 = 2.692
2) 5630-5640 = 2.778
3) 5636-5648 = 2.699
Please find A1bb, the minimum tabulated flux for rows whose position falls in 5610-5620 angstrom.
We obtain 2.692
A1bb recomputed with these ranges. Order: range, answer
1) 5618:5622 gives 2.773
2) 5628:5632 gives 2.861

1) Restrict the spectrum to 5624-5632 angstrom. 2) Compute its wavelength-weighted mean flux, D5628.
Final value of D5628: 2.9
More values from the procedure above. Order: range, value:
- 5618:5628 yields 2.9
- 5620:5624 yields 2.92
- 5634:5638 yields 2.94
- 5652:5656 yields 2.97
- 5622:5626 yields 2.95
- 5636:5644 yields 2.77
